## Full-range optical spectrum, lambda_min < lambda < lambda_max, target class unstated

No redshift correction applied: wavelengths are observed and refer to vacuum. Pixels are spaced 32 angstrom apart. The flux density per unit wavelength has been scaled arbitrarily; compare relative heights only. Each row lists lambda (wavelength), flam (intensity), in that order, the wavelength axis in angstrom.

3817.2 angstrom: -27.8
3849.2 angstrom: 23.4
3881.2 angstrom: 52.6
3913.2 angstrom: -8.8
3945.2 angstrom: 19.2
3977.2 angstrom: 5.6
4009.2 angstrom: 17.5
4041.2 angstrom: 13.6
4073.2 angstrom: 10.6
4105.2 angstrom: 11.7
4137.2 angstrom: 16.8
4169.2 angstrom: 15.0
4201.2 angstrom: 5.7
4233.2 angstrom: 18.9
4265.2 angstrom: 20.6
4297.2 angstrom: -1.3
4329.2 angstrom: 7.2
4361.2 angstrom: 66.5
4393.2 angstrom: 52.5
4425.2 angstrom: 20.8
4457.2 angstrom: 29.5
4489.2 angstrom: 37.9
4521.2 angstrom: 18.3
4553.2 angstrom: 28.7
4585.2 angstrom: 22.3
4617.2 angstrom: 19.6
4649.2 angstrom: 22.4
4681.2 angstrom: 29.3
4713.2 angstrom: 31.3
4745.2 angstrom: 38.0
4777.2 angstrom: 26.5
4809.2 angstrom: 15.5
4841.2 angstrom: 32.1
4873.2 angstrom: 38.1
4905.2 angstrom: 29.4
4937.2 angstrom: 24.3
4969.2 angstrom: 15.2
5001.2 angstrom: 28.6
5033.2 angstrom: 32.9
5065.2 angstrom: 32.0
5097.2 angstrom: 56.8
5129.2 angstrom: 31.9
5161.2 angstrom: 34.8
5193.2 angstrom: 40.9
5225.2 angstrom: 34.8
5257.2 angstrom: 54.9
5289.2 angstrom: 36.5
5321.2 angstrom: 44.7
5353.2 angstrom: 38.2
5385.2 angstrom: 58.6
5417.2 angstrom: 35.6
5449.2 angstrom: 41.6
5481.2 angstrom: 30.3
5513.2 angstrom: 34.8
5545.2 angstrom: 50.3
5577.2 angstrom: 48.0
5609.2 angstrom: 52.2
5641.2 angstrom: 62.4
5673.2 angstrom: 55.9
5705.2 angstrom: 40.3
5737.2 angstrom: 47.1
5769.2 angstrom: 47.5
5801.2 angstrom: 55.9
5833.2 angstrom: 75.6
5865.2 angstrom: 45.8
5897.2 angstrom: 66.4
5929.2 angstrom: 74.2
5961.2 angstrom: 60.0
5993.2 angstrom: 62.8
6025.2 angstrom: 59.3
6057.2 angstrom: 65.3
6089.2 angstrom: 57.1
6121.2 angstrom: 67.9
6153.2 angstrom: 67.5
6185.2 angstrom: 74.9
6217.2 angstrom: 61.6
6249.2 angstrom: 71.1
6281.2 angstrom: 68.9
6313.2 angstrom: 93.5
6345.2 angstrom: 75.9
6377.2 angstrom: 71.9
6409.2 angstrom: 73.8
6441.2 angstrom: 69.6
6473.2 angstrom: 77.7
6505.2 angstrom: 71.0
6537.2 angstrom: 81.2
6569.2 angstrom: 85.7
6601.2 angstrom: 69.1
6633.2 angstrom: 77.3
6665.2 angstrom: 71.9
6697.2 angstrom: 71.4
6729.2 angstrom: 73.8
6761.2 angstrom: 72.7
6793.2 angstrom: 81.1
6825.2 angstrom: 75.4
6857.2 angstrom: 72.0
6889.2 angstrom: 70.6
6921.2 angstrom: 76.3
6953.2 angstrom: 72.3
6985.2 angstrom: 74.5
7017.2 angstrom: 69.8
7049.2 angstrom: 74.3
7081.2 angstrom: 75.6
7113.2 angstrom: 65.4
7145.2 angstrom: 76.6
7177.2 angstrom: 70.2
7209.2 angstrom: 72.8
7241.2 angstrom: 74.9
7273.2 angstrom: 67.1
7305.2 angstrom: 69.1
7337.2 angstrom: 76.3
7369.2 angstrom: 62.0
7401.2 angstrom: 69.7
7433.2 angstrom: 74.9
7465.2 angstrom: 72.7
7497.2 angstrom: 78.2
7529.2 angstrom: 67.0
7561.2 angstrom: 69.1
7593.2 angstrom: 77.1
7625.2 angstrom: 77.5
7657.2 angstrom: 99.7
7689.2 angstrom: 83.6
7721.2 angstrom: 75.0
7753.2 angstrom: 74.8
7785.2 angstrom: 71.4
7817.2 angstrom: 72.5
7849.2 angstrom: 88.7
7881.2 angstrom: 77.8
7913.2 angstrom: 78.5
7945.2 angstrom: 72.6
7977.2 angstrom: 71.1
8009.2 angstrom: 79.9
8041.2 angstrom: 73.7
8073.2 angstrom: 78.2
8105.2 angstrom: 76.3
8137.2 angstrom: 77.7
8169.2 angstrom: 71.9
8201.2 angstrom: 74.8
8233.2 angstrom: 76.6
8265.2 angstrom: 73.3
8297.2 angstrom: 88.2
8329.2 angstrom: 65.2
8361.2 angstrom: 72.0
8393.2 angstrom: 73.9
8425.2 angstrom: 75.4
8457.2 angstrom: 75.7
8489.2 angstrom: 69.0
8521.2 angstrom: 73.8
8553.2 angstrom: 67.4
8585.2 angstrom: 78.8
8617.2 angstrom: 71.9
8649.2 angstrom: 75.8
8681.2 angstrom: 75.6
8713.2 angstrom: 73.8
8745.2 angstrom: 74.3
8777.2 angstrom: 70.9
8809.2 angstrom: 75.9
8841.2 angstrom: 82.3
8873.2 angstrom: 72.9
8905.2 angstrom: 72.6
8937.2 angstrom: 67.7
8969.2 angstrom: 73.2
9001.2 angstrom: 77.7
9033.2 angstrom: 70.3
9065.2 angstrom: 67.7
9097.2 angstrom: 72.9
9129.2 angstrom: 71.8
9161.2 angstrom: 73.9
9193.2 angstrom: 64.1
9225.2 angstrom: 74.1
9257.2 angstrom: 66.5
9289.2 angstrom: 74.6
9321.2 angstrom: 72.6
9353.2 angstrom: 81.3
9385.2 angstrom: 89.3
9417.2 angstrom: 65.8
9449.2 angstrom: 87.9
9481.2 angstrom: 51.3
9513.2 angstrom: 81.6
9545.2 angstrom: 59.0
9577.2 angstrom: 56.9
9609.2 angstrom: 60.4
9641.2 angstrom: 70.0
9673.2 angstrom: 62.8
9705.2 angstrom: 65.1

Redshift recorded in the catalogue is 0.167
